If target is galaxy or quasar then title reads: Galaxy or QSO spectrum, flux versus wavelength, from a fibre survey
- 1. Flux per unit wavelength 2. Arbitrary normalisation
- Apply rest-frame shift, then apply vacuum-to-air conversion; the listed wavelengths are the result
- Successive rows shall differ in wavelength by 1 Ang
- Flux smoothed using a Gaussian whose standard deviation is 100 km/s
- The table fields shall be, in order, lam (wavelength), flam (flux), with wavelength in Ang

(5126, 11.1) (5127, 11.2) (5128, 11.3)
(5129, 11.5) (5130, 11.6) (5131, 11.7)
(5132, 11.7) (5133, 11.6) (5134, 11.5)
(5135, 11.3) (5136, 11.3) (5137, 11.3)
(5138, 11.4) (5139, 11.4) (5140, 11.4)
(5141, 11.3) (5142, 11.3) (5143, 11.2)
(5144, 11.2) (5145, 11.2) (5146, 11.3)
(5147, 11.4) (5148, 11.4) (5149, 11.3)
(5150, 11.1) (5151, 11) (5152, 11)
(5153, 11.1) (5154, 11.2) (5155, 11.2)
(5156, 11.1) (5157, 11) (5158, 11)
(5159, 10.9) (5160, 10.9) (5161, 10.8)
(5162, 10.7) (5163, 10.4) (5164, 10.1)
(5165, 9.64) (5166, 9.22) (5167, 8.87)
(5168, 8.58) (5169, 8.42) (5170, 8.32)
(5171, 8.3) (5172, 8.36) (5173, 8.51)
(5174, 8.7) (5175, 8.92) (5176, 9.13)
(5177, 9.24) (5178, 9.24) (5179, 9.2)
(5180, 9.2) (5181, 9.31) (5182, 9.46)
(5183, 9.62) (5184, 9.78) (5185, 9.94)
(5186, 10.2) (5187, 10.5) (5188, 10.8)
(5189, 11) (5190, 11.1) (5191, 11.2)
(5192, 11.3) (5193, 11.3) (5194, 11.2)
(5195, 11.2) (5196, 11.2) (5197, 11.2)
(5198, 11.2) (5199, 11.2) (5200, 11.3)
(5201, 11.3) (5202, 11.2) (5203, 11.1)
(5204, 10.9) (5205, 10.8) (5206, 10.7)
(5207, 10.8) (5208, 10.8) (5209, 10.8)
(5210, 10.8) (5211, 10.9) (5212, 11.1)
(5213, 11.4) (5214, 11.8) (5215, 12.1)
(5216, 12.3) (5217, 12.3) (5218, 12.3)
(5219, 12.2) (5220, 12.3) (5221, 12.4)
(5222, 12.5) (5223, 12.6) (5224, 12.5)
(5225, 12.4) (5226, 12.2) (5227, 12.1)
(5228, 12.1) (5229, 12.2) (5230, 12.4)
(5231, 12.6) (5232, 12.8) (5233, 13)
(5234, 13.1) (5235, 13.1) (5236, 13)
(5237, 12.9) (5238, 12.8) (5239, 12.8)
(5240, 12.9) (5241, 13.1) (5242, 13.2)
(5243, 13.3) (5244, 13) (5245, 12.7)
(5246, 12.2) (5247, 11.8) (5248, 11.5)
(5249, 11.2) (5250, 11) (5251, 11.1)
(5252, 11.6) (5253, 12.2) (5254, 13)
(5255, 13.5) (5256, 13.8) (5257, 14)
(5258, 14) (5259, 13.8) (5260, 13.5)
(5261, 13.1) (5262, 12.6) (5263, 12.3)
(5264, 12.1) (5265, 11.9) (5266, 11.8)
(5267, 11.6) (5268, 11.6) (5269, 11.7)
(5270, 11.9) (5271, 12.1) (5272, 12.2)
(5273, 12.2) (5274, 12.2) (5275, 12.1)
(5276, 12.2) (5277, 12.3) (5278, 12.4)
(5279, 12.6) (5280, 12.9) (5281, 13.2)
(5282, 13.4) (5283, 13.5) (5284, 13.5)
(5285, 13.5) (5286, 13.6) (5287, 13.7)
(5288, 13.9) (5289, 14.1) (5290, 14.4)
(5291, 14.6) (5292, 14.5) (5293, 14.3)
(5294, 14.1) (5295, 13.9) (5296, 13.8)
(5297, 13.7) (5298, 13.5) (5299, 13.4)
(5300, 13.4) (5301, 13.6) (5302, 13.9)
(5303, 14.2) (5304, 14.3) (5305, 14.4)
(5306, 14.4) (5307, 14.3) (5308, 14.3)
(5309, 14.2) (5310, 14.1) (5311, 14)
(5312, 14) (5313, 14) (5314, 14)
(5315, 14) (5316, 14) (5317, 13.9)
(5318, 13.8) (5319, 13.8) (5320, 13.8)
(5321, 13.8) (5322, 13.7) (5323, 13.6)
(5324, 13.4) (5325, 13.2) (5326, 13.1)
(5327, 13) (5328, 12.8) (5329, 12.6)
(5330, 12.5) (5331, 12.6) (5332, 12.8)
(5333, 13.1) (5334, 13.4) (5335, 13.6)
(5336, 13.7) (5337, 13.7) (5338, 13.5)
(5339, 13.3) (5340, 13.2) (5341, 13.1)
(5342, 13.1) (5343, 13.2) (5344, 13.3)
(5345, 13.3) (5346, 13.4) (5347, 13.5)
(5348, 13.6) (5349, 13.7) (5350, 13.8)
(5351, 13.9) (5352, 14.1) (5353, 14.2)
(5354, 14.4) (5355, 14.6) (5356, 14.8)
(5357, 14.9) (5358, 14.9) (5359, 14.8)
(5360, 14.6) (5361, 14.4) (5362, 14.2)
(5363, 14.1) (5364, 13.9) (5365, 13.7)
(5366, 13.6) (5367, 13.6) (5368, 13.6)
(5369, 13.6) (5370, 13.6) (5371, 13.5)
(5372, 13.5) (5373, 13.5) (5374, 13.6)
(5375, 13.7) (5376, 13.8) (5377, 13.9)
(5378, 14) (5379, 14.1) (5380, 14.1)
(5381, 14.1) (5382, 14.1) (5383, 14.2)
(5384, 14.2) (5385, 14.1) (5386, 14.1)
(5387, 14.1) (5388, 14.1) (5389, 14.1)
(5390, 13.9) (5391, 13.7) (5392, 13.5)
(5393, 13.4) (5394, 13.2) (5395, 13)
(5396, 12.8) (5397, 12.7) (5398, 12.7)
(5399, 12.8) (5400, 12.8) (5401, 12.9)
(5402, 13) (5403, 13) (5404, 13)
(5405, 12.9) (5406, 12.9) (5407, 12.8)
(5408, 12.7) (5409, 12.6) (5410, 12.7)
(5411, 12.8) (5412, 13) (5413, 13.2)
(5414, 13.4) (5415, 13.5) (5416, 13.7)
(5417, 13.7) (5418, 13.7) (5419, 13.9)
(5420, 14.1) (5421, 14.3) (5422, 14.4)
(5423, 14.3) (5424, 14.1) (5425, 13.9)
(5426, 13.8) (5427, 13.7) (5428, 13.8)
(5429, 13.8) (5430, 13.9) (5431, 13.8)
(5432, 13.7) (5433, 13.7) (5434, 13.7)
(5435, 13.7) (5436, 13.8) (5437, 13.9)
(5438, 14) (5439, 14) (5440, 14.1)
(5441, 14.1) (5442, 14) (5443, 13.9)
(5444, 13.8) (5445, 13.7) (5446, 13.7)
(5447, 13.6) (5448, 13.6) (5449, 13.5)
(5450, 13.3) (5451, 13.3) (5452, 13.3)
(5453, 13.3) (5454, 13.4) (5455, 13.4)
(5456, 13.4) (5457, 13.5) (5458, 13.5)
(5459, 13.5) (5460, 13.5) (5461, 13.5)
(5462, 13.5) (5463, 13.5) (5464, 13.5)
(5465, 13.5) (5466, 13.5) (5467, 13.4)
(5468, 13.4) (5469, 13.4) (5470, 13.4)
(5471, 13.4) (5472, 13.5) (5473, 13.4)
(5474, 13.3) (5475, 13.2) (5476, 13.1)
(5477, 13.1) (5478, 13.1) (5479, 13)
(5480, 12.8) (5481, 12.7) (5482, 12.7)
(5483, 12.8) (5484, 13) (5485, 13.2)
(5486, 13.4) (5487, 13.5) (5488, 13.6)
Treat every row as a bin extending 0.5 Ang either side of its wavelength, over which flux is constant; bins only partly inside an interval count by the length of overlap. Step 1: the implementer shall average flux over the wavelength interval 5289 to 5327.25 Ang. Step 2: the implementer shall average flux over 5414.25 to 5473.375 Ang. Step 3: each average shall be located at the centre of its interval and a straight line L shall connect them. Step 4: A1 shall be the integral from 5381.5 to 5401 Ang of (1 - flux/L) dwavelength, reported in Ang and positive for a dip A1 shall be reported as 0.3 Ang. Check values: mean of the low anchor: 13.9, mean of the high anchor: 13.7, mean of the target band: 13.5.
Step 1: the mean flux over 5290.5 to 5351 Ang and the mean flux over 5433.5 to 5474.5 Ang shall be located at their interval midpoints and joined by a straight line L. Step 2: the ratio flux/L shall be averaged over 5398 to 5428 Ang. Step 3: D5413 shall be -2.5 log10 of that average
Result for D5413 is 0.02 mag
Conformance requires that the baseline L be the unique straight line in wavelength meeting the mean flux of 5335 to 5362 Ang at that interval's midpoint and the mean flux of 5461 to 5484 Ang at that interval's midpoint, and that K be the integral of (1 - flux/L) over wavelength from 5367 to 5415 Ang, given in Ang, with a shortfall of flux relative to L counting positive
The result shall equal 0.8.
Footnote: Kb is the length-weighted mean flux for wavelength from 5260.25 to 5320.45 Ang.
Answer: 13.3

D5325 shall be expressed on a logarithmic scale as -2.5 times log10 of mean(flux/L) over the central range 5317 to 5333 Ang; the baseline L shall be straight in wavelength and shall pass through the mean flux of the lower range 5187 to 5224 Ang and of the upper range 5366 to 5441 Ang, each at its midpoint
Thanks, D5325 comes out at -0.04 mag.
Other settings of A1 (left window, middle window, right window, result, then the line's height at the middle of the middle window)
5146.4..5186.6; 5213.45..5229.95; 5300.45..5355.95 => -1.6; 11.2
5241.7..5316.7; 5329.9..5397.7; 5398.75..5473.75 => -2.0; 13.3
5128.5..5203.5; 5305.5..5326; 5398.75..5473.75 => -2.9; 12.2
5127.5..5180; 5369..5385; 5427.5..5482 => -1.4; 12.7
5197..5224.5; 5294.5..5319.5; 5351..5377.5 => -1.6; 13.1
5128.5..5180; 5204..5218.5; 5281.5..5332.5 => 0.5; 11.7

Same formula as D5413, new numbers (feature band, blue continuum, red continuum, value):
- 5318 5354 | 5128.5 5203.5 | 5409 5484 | -0.09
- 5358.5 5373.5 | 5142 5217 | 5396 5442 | -0.09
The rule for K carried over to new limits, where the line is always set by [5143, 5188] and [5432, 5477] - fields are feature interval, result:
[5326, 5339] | -1.1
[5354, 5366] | -1.9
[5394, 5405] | 0.0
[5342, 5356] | -1.7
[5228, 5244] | -2.8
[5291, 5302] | -2.1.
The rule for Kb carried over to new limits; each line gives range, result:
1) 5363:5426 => 13.5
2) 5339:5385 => 13.9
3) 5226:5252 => 12.5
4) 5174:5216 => 10.6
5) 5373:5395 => 13.9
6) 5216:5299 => 12.8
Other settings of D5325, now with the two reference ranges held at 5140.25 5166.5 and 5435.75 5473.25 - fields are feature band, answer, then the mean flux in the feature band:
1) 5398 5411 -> 0.03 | 12.8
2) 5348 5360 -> -0.13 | 14.3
